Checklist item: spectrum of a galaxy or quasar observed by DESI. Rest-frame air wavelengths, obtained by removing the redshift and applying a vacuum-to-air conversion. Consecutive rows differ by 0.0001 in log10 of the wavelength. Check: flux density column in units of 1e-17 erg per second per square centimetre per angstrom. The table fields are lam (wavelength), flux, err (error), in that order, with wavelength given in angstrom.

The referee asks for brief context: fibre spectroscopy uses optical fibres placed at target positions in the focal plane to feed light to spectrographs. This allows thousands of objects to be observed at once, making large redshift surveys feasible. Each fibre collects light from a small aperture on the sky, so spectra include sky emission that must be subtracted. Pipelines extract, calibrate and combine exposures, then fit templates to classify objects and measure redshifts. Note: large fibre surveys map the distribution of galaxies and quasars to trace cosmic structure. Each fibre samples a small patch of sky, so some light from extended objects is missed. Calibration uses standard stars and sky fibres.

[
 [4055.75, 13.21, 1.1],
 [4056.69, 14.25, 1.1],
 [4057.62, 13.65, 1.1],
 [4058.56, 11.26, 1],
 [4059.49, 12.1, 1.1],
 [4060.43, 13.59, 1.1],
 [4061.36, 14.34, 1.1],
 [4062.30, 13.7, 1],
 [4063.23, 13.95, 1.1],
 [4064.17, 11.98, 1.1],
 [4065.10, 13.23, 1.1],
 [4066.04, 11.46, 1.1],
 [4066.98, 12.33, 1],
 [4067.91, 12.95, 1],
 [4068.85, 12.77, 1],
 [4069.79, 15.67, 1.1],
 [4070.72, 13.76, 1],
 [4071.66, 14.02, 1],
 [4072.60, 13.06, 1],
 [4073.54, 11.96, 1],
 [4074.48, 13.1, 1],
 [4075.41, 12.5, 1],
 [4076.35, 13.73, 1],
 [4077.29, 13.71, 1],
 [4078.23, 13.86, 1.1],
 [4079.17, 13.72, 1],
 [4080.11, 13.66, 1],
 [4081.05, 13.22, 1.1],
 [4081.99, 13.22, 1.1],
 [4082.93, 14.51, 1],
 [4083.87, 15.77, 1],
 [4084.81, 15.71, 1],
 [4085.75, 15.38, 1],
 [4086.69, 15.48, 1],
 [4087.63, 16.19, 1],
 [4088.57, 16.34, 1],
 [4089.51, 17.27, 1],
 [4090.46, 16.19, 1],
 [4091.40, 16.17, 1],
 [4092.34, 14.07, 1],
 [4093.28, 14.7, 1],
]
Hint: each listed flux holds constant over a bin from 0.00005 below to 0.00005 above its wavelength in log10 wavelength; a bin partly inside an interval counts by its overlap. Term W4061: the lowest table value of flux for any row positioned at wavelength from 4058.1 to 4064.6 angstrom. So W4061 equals 11.26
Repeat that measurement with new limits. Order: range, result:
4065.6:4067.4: 11.46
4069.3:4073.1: 13.06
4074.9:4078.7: 12.5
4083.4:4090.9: 15.38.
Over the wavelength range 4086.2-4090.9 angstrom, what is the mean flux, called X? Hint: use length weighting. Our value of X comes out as 16.3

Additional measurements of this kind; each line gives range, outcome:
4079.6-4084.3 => 14.1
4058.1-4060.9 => 12.3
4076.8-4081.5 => 13.6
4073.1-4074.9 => 12.5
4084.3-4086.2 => 15.6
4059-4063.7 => 13.5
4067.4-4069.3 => 12.9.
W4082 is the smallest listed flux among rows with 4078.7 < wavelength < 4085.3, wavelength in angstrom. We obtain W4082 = 13.22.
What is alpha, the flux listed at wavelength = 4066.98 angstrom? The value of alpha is 12.33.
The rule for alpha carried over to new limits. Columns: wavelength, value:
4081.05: 13.22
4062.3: 13.7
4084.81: 15.71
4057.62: 13.65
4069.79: 15.67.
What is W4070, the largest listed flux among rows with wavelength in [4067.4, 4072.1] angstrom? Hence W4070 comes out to 15.67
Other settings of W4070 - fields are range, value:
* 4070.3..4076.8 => 14.02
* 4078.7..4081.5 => 13.72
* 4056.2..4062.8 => 14.34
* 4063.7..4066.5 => 13.23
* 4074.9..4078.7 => 13.86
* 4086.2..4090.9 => 17.27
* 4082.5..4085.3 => 15.77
